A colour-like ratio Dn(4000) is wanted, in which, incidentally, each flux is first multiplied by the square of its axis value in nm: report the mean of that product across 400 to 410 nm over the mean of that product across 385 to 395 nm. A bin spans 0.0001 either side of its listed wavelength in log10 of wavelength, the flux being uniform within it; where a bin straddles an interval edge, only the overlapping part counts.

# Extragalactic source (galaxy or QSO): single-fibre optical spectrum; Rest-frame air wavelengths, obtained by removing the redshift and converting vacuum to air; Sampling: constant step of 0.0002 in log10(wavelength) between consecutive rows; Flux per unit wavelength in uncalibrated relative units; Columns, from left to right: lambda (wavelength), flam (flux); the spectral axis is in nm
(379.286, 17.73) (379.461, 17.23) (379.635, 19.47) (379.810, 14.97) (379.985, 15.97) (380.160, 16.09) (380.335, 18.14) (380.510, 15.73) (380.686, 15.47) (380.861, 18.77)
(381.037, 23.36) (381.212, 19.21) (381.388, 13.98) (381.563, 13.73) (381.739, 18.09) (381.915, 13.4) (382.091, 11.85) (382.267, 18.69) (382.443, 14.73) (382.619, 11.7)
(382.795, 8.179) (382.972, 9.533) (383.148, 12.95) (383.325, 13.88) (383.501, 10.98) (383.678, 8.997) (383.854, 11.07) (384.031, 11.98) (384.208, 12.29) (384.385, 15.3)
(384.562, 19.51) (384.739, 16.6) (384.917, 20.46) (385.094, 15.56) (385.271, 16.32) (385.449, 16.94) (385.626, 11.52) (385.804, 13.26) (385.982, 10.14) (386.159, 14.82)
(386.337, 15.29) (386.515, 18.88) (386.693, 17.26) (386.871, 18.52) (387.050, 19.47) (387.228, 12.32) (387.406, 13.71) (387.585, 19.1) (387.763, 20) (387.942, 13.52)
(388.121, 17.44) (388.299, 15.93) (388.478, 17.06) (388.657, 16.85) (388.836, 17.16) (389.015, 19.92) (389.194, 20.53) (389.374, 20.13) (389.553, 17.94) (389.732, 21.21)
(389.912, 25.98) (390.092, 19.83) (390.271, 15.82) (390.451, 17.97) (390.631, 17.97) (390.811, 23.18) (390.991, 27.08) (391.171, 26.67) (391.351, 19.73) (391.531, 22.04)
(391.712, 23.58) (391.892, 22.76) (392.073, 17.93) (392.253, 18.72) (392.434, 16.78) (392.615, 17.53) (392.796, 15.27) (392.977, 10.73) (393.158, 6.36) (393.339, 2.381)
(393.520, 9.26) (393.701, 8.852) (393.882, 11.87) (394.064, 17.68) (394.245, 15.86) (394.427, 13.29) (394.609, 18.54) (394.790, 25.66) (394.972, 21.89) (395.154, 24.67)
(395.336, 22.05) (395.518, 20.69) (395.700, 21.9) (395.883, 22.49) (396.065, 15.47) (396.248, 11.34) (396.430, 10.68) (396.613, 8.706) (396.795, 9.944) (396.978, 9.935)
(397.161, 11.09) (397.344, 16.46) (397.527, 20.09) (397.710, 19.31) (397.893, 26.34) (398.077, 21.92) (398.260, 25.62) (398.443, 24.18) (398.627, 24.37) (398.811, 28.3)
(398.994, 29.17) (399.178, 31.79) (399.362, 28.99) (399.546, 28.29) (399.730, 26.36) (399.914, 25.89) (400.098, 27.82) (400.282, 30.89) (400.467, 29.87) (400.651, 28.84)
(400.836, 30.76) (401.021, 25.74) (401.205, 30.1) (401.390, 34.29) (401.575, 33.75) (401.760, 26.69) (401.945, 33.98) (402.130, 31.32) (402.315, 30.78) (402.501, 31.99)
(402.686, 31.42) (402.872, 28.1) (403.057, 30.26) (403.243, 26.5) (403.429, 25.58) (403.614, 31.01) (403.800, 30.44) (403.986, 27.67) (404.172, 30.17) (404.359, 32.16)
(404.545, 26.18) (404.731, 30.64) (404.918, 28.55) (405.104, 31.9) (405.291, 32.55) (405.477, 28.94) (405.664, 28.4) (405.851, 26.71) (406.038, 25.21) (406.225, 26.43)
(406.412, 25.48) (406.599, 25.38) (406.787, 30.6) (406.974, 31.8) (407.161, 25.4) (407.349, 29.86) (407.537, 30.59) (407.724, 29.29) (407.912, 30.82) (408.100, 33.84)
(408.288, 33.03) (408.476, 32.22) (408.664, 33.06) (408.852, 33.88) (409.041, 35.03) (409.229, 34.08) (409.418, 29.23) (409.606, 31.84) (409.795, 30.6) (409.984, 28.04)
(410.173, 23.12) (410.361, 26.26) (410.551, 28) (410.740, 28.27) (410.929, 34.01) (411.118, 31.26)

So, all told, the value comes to 1.9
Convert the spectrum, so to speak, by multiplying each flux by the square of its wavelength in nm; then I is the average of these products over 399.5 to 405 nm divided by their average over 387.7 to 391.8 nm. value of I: 1.58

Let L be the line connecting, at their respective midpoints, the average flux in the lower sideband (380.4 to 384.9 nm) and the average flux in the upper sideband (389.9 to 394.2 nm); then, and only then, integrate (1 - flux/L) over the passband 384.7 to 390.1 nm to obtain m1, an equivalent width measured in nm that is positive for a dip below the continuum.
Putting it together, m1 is -0.448 nm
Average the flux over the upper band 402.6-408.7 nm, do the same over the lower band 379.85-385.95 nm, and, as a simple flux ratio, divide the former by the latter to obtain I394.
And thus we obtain 2.0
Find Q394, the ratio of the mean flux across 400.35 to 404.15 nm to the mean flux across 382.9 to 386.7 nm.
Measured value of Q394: 2.11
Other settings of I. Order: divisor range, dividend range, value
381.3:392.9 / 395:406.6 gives 1.65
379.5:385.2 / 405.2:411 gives 2.25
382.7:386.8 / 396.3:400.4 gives 1.69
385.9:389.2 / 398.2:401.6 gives 1.83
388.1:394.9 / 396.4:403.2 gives 1.52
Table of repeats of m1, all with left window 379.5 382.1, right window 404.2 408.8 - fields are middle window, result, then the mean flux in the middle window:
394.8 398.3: 0.94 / 18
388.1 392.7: 0.34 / 20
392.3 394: 0.86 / 11.3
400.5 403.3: -0.31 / 30.3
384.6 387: 0.41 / 15.9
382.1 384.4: 0.73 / 12.2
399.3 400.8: -0.12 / 28.4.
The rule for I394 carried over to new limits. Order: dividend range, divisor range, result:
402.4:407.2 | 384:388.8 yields 1.81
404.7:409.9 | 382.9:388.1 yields 2.03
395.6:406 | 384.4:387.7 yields 1.61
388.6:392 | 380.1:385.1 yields 1.41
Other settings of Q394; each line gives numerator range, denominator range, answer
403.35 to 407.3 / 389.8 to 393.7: 1.61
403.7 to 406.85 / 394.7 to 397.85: 1.65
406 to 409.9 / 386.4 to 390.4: 1.68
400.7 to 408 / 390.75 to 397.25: 1.76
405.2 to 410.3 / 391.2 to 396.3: 1.74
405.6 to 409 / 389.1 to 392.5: 1.42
